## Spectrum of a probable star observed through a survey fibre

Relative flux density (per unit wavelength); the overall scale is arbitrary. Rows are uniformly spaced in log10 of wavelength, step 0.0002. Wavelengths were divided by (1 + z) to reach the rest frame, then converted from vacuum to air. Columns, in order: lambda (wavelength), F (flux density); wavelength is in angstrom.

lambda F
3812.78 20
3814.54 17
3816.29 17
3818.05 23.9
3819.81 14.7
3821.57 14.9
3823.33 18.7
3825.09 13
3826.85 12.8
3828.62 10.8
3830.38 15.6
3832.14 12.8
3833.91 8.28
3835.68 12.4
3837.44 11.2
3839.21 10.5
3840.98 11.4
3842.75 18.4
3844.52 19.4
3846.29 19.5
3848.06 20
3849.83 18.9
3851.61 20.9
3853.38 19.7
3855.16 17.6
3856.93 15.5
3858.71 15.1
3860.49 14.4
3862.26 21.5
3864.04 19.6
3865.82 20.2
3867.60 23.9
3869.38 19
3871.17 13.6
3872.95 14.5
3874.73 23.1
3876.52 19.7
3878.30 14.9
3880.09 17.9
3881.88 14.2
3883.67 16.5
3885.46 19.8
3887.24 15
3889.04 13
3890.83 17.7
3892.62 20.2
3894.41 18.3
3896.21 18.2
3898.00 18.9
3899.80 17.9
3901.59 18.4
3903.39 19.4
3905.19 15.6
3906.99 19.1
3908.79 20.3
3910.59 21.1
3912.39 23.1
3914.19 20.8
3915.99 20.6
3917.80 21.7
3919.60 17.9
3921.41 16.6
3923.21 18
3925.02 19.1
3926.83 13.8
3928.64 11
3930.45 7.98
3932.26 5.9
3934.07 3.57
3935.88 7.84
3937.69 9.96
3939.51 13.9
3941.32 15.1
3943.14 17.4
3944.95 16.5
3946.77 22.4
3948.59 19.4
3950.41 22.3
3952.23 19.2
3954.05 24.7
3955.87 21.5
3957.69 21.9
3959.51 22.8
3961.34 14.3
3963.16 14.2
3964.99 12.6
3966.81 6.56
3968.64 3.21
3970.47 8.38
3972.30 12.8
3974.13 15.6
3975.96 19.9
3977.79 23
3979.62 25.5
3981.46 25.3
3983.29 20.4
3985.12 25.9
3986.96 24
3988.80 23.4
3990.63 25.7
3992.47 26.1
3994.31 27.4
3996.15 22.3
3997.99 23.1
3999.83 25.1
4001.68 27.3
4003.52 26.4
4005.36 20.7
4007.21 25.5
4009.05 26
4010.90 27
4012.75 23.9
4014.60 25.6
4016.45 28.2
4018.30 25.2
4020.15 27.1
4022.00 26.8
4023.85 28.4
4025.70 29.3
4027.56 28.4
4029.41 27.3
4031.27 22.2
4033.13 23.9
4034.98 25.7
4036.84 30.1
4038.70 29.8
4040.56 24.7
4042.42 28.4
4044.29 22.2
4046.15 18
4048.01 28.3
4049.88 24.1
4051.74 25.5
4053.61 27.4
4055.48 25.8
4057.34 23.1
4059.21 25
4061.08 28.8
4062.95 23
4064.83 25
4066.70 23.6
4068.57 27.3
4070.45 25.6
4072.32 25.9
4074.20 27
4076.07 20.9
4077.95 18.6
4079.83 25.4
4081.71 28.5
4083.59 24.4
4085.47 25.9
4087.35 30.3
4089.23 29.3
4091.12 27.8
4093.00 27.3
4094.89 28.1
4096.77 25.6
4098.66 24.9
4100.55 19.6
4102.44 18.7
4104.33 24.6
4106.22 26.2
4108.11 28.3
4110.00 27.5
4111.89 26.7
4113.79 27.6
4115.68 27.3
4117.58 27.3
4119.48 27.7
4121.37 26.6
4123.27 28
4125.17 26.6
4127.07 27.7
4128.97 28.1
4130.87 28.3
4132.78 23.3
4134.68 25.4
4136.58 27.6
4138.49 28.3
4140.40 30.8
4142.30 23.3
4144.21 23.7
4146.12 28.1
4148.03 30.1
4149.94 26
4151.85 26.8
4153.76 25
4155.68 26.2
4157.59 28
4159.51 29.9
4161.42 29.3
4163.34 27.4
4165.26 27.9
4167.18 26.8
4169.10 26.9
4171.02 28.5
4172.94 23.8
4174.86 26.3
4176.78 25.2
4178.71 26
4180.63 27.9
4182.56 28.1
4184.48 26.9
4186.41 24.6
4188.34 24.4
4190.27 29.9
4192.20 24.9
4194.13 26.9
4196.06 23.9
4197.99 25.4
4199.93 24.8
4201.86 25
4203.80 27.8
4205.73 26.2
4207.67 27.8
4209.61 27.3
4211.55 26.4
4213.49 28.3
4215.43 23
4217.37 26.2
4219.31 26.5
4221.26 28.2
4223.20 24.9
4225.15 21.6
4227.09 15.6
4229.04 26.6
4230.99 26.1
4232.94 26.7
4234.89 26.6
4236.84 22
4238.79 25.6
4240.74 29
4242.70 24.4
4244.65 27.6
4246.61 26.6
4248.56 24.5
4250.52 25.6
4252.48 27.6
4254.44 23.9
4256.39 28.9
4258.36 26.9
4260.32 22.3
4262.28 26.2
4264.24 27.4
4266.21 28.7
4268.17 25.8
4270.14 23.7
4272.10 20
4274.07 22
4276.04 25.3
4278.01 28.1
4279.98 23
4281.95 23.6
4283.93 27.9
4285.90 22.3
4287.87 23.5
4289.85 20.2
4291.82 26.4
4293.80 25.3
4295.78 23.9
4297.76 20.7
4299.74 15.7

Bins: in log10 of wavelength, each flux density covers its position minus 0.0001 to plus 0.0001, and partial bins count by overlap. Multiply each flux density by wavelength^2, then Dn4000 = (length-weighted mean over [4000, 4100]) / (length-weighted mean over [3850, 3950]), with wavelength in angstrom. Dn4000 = 1.63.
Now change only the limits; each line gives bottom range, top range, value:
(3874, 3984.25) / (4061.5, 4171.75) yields 1.71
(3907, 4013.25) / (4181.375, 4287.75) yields 1.54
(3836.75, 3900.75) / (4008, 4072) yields 1.61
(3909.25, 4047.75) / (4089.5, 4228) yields 1.38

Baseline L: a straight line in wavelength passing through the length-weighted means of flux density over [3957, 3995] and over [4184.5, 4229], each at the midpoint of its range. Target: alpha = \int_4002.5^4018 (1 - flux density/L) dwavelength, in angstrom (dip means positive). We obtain -4.3 angstrom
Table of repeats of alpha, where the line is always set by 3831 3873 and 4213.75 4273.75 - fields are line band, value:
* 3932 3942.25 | 4.94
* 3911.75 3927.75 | -0.77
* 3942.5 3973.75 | 4.10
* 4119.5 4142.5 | -4.39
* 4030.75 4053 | -4.81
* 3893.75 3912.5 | -1.26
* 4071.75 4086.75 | -2.09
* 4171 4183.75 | -1.38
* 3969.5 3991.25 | -1.36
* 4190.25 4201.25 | -0.62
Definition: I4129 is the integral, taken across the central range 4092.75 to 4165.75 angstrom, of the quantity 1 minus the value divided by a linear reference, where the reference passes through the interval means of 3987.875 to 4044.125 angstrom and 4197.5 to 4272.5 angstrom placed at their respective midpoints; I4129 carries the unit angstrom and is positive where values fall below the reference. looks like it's -2.4 angstrom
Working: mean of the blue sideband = 26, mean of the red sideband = 25.6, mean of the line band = 26.7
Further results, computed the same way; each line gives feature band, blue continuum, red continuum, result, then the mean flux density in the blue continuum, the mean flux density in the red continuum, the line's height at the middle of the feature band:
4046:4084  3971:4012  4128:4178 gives 0.1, 23.4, 27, 25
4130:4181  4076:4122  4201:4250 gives -2.2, 25.9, 25.6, 25.8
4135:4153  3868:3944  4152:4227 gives -1.7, 16.5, 26.3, 24.7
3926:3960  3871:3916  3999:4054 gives 9.1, 18.2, 25.9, 21.1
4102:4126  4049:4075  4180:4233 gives -0.9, 25.5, 25.7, 25.6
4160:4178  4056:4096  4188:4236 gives -0.9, 25.8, 25.6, 25.7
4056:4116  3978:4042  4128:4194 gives 1.7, 25.7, 26.9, 26.3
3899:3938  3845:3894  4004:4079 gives 7.9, 18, 25.5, 20.1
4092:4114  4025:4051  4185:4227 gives 0.4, 25.8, 25.7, 25.8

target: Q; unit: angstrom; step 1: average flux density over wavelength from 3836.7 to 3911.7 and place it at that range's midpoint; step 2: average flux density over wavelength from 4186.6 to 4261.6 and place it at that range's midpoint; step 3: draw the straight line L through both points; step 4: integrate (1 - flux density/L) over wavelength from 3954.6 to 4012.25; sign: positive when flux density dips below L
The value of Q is -1.6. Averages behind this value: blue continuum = 17.7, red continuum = 25.7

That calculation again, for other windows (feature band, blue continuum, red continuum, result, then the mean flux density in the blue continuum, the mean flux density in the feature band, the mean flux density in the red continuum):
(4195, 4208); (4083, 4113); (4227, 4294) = -0.2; 26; 25.8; 25.1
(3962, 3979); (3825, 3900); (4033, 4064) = 6.8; 16.7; 13.2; 25.6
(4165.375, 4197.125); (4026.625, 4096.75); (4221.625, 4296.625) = -1.4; 25.7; 26.4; 24.9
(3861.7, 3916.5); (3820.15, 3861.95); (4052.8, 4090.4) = -3.3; 15.4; 18.5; 25.5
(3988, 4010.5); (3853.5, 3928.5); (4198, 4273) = -4.9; 18.1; 25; 25.6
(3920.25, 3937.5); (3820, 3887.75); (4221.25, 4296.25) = 6.2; 16.5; 11.6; 25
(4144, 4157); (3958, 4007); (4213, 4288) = -1.9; 20.2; 26.8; 25.2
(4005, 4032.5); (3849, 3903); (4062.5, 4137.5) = -3.7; 17.9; 26.2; 26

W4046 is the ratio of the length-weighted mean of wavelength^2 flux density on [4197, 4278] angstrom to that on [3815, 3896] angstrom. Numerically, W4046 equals 1.8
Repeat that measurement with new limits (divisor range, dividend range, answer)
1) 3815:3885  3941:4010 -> 1.31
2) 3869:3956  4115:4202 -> 1.78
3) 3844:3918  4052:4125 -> 1.55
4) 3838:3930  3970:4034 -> 1.44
